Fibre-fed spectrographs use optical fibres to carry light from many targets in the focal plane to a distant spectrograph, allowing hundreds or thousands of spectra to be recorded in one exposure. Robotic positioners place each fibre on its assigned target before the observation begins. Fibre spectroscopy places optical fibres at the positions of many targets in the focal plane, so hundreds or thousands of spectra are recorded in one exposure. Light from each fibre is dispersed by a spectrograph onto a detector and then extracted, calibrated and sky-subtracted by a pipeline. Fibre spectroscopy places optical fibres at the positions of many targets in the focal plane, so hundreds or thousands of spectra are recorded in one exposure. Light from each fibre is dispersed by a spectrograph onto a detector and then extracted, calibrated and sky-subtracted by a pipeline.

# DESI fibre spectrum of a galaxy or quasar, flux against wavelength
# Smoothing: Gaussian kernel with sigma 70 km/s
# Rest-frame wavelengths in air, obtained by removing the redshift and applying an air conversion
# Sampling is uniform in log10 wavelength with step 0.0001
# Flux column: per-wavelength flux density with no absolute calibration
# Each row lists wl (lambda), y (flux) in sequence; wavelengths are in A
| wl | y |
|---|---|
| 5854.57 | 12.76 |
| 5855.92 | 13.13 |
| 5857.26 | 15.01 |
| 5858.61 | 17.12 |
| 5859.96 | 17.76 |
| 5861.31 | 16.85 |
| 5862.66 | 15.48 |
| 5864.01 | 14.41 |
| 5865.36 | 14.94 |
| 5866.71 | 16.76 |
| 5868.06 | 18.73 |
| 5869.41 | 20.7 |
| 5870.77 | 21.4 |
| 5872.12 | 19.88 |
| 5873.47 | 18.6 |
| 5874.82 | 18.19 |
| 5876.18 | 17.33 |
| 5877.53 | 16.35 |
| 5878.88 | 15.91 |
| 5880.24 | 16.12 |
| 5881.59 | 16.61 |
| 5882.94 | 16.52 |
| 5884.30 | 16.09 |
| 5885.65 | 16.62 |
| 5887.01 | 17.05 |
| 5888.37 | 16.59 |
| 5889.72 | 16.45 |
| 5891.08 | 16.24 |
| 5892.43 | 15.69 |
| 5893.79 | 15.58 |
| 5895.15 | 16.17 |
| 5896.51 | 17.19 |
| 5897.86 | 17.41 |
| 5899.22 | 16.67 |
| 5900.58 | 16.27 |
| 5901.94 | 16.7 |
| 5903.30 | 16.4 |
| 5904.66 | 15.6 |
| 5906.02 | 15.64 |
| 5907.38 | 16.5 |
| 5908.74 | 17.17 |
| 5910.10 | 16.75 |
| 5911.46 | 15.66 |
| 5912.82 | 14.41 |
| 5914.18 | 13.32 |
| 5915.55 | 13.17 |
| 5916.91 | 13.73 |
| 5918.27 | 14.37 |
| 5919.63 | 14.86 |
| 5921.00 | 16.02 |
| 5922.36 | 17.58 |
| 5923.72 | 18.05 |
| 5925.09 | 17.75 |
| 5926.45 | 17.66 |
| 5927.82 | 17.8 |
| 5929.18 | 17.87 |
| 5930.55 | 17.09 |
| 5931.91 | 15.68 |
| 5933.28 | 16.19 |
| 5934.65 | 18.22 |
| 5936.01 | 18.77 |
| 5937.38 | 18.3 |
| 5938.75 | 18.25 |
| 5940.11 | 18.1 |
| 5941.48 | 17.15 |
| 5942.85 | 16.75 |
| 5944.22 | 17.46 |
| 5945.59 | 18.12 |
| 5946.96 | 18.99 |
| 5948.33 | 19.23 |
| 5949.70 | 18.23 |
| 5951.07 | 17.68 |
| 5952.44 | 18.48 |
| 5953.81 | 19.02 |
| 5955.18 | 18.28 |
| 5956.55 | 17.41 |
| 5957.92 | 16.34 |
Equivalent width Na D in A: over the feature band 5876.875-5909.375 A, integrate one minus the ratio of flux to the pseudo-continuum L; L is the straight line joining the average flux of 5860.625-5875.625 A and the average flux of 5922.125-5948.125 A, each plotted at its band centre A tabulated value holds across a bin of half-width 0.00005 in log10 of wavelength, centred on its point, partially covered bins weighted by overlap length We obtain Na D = 2.5 A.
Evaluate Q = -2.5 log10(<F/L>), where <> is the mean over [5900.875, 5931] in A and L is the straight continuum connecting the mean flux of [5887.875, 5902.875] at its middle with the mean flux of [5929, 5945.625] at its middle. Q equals 0.06 mag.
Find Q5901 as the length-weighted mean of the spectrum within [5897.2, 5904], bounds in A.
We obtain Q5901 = 16.7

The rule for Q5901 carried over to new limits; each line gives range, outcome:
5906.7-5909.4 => 16.8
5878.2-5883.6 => 16.3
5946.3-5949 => 19.1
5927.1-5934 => 16.9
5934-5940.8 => 18.3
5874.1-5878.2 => 17.3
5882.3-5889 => 16.6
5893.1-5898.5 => 16.6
